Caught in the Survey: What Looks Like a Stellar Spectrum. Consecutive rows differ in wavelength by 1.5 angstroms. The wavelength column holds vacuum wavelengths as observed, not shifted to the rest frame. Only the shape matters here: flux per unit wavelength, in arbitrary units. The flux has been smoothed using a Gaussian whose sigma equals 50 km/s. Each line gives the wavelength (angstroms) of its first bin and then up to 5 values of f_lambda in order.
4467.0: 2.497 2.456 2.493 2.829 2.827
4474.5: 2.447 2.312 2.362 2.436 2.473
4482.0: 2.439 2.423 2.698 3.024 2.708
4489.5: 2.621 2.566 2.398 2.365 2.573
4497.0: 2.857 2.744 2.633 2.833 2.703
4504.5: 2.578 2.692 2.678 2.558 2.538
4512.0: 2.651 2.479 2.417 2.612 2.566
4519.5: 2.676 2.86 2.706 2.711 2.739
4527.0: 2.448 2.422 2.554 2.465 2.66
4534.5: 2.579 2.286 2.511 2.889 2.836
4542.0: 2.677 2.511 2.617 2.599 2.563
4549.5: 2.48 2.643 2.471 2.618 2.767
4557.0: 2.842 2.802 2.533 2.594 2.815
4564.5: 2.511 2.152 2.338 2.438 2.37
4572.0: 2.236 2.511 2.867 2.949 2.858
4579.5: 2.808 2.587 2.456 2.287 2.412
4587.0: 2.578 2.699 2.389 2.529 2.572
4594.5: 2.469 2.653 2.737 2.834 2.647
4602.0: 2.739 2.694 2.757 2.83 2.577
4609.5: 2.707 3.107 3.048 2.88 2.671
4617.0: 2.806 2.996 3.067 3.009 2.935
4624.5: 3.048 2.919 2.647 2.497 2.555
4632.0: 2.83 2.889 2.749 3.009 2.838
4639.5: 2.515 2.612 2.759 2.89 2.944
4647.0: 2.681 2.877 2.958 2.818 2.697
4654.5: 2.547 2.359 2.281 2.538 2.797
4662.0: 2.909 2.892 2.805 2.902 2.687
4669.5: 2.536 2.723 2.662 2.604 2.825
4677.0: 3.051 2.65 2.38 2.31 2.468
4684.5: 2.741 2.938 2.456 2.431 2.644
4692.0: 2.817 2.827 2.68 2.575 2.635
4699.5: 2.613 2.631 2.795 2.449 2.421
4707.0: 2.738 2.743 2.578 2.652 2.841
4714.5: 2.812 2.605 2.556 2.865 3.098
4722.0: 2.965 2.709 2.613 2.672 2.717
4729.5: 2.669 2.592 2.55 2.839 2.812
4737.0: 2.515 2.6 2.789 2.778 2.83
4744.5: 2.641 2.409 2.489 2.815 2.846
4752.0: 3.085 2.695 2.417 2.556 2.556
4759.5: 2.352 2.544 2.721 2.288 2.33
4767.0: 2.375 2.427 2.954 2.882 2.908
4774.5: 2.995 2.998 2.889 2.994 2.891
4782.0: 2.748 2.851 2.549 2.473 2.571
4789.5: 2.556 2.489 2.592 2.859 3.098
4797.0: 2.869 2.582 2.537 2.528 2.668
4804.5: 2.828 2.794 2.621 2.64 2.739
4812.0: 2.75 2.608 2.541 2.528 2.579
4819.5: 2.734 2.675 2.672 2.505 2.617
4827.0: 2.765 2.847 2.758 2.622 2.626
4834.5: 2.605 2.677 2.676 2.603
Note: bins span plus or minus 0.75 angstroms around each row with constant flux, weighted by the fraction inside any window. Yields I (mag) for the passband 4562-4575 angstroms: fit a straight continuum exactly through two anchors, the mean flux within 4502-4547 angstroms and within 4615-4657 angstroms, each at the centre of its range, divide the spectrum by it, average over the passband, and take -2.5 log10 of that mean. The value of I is 0.10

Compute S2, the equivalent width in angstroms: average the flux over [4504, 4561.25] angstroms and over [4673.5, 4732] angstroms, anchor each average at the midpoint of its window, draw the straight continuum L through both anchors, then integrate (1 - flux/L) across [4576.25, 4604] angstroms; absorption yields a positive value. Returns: 0.1 angstroms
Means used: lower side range 2.61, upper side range 2.68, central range 2.62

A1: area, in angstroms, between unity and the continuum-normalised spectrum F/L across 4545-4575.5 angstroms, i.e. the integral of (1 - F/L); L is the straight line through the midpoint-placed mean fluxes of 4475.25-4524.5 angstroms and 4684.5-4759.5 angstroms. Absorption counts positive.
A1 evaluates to 0.78 angstroms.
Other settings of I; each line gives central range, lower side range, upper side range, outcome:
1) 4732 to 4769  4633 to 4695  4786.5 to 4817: 0.03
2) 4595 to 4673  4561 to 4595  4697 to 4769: -0.08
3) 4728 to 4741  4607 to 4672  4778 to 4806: 0.02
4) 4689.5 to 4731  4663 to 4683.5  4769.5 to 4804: 0.00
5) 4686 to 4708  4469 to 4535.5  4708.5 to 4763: 0.02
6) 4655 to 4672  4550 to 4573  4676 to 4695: -0.02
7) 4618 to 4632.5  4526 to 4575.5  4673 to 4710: -0.10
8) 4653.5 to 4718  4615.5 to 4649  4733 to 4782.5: 0.04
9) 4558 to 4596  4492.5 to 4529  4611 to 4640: 0.08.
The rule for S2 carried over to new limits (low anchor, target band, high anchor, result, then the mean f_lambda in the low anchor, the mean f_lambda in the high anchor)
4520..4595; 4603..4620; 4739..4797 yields -1.5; 2.58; 2.69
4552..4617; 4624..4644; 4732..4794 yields -0.8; 2.64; 2.68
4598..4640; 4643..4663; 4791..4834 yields 0.5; 2.82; 2.68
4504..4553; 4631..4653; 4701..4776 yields -1.4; 2.6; 2.68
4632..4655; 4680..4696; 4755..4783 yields 0.8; 2.79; 2.68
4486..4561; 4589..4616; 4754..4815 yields -0.8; 2.62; 2.67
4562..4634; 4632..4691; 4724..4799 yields -0.4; 2.68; 2.69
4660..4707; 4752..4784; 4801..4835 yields -0.3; 2.67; 2.66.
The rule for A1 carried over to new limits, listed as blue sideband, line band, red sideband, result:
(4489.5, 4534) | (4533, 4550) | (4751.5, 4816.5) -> 0.1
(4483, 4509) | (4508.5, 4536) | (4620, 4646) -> 1.0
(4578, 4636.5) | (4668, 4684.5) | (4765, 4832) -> 0.6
